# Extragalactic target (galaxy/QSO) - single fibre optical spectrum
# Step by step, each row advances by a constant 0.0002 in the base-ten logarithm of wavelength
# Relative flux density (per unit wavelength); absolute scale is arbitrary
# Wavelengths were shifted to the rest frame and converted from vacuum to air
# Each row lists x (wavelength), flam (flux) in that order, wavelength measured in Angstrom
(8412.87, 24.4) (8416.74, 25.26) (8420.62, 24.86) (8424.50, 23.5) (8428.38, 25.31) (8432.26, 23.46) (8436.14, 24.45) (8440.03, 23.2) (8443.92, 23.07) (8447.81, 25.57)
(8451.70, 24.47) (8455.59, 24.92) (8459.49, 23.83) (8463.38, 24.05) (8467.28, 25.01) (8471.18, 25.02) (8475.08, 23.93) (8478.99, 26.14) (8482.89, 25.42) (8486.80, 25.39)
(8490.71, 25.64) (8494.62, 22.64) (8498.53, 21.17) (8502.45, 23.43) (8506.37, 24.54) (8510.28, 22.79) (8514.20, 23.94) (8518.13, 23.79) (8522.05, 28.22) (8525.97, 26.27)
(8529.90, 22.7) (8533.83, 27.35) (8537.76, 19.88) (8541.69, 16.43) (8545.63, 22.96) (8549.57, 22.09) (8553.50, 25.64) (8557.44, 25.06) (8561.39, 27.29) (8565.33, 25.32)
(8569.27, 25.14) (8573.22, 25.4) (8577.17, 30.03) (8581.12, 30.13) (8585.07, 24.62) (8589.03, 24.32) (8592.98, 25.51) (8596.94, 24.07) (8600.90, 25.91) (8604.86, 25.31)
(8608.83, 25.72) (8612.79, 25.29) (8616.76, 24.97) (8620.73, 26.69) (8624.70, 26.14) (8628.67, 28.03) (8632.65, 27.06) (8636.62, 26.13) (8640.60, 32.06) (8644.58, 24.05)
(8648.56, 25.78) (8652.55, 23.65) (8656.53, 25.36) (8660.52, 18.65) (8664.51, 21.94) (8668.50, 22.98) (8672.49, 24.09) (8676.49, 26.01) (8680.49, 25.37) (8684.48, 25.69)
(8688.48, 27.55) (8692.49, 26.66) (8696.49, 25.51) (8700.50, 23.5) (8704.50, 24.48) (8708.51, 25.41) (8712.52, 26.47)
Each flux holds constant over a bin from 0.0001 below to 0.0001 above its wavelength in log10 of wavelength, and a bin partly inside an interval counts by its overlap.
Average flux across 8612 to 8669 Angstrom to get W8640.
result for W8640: 25.3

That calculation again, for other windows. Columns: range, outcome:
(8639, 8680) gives 24.4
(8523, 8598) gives 24.8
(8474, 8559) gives 23.9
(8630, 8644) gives 28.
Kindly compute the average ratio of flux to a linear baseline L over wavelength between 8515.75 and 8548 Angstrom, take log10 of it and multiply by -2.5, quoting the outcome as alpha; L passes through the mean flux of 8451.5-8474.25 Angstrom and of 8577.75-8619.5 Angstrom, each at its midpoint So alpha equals 0.077 mag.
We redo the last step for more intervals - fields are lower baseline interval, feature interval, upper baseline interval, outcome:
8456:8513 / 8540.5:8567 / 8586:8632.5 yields 0.058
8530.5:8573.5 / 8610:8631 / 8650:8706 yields -0.091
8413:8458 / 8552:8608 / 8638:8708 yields -0.055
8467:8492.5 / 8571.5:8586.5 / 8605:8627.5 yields -0.083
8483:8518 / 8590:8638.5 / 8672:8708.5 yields -0.046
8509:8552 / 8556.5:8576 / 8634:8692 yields -0.090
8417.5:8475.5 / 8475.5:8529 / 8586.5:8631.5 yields 0.012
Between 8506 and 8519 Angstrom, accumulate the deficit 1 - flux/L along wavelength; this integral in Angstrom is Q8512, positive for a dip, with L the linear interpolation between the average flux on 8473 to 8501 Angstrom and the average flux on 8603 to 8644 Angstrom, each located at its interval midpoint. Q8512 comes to 0.57 Angstrom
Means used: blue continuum 24.3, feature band 23.7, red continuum 26.7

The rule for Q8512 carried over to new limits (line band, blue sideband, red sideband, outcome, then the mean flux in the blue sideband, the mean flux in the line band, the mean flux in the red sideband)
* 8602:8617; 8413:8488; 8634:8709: -0.3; 24.6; 25.4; 25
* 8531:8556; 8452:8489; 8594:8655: 2.9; 24.8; 22.5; 26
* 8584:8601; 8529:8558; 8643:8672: -1.4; 22.7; 24.8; 23.2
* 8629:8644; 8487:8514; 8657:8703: -2.3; 23.5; 28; 24.4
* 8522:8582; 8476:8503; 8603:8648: 1.2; 24.3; 24.8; 26.5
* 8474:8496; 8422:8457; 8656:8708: -0.6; 24.2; 25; 24.4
